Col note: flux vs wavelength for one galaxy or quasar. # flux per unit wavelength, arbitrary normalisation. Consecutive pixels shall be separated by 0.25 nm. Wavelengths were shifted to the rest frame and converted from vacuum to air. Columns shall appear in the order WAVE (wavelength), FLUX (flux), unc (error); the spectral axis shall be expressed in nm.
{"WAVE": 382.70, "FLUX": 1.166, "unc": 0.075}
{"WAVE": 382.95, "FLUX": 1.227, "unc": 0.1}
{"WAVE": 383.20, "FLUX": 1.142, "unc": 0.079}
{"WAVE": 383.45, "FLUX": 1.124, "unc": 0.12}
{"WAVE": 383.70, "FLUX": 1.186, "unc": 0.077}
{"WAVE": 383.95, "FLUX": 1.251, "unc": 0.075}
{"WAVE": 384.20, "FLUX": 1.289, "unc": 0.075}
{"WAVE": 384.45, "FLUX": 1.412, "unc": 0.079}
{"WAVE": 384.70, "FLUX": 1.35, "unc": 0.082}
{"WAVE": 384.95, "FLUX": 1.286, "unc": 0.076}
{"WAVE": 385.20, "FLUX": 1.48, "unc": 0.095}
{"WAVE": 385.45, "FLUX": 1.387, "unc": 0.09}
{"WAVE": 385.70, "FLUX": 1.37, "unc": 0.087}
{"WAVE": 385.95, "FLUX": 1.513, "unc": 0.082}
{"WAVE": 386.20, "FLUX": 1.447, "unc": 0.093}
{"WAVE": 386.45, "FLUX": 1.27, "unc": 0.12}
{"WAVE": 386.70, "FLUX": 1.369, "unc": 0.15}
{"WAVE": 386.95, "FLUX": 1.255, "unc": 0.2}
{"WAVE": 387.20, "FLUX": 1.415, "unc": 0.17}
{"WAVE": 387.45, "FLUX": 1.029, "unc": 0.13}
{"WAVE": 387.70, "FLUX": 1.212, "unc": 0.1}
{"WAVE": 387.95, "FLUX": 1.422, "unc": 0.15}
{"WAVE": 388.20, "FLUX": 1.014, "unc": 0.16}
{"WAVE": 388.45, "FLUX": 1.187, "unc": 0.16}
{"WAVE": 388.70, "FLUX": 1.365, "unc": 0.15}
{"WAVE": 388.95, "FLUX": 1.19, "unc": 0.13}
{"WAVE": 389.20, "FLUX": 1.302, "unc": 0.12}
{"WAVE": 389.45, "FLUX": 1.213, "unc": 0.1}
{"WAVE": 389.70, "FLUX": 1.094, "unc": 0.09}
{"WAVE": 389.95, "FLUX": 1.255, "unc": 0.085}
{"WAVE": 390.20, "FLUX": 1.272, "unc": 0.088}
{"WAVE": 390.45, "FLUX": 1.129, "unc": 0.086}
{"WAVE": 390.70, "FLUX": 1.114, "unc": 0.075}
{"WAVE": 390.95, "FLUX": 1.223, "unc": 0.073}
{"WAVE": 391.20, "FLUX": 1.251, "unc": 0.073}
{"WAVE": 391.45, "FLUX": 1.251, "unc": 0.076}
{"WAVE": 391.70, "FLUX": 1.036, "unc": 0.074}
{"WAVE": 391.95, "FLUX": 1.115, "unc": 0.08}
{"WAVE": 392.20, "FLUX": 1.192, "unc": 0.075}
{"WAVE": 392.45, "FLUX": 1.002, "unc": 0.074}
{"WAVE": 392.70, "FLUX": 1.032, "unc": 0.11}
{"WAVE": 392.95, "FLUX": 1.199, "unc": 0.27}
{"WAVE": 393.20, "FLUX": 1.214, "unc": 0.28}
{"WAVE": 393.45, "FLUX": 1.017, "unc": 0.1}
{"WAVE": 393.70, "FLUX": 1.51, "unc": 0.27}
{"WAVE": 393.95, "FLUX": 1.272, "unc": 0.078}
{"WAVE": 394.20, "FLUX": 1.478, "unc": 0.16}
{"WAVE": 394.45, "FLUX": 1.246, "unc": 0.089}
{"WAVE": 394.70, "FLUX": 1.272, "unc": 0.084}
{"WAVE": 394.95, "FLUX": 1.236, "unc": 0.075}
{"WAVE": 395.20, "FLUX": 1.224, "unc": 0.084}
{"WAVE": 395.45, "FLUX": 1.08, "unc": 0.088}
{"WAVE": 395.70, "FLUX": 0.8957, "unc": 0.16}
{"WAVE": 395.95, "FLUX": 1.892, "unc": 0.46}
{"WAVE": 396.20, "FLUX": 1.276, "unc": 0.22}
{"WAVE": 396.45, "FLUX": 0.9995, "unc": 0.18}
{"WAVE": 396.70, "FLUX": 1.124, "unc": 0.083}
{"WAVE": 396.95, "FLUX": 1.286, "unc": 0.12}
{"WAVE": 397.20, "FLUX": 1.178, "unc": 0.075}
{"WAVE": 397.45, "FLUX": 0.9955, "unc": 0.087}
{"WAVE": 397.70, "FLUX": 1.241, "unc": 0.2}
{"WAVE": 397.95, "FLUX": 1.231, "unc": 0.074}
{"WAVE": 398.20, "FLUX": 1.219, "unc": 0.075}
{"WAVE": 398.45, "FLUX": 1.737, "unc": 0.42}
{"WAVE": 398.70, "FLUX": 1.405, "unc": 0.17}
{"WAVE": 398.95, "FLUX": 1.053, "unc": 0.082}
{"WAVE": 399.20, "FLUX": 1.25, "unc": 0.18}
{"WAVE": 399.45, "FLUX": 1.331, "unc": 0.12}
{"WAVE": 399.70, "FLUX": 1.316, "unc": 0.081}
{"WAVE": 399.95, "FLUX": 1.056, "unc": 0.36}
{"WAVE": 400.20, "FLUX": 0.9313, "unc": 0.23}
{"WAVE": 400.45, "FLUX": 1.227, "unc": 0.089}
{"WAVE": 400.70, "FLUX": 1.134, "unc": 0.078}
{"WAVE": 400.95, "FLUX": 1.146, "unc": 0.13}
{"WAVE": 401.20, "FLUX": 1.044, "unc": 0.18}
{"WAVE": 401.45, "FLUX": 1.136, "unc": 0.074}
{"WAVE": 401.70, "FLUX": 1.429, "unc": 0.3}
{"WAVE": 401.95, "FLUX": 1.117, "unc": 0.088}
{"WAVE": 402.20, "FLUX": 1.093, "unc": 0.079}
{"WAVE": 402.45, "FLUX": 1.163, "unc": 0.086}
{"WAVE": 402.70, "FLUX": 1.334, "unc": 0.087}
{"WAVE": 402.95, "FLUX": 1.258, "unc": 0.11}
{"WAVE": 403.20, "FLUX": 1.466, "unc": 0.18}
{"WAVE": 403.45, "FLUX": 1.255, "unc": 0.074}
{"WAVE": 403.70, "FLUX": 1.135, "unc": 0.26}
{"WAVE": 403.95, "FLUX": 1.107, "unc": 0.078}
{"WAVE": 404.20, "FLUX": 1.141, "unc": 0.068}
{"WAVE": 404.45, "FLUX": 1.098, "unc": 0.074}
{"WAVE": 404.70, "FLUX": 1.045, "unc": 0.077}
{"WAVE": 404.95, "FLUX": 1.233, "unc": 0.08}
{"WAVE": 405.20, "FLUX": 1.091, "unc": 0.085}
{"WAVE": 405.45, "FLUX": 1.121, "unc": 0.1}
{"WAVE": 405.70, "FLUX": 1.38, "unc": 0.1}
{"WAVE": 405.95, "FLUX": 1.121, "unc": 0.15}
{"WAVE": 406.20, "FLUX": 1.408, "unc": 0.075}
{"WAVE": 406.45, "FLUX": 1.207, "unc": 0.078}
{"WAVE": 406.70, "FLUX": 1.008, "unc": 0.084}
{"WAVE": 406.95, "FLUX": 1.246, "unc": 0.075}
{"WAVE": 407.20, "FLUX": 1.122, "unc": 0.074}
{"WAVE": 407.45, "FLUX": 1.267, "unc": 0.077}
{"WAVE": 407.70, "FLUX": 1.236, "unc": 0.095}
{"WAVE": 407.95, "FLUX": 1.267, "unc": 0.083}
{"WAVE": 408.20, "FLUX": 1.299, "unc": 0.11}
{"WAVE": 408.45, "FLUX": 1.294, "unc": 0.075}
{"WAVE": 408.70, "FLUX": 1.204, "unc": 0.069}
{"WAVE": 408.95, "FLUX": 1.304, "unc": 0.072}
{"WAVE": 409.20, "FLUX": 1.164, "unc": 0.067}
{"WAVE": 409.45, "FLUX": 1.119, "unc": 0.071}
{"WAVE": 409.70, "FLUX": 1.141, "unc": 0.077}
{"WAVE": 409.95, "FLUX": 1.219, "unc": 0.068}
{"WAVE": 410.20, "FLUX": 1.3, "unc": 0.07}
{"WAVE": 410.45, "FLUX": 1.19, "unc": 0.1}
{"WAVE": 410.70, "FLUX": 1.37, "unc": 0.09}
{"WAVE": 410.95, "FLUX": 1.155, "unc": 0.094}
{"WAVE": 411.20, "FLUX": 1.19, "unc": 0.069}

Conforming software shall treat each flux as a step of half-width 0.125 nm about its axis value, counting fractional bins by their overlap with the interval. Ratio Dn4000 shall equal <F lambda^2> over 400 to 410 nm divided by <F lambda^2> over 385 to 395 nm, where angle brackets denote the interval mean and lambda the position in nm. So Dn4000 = 1.0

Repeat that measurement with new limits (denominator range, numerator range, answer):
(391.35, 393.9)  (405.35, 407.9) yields 1.12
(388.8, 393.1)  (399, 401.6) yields 1.04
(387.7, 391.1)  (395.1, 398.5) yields 1.05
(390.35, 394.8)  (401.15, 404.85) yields 1.05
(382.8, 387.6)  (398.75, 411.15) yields 1.02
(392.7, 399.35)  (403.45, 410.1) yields 1.01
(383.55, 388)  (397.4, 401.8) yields 0.98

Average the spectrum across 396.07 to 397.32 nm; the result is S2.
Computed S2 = 1.18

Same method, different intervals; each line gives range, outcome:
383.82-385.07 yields 1.32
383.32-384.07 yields 1.19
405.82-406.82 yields 1.19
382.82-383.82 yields 1.17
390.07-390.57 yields 1.2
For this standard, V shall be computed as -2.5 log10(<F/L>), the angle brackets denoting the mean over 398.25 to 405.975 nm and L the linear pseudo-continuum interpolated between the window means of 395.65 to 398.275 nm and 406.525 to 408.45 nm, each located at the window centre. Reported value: 0.01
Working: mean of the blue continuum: 1.22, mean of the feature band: 1.21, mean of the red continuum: 1.21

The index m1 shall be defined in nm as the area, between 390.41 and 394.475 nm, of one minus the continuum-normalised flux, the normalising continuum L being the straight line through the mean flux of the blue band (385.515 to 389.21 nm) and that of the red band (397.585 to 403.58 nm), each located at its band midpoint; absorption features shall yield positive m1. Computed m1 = 0.24 nm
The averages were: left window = 1.29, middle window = 1.19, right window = 1.23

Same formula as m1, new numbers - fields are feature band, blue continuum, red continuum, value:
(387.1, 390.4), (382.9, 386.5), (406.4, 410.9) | 0.19 nm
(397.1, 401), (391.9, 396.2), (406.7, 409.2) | 0.05 nm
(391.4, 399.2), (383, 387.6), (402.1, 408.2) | 0.19 nm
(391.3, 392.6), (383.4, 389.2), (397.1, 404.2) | 0.15 nm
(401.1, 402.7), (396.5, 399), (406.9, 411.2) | 0.08 nm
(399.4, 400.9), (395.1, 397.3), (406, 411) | 0.08 nm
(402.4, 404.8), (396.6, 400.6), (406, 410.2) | 0.04 nm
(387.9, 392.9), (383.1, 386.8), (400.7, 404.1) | 0.42 nm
